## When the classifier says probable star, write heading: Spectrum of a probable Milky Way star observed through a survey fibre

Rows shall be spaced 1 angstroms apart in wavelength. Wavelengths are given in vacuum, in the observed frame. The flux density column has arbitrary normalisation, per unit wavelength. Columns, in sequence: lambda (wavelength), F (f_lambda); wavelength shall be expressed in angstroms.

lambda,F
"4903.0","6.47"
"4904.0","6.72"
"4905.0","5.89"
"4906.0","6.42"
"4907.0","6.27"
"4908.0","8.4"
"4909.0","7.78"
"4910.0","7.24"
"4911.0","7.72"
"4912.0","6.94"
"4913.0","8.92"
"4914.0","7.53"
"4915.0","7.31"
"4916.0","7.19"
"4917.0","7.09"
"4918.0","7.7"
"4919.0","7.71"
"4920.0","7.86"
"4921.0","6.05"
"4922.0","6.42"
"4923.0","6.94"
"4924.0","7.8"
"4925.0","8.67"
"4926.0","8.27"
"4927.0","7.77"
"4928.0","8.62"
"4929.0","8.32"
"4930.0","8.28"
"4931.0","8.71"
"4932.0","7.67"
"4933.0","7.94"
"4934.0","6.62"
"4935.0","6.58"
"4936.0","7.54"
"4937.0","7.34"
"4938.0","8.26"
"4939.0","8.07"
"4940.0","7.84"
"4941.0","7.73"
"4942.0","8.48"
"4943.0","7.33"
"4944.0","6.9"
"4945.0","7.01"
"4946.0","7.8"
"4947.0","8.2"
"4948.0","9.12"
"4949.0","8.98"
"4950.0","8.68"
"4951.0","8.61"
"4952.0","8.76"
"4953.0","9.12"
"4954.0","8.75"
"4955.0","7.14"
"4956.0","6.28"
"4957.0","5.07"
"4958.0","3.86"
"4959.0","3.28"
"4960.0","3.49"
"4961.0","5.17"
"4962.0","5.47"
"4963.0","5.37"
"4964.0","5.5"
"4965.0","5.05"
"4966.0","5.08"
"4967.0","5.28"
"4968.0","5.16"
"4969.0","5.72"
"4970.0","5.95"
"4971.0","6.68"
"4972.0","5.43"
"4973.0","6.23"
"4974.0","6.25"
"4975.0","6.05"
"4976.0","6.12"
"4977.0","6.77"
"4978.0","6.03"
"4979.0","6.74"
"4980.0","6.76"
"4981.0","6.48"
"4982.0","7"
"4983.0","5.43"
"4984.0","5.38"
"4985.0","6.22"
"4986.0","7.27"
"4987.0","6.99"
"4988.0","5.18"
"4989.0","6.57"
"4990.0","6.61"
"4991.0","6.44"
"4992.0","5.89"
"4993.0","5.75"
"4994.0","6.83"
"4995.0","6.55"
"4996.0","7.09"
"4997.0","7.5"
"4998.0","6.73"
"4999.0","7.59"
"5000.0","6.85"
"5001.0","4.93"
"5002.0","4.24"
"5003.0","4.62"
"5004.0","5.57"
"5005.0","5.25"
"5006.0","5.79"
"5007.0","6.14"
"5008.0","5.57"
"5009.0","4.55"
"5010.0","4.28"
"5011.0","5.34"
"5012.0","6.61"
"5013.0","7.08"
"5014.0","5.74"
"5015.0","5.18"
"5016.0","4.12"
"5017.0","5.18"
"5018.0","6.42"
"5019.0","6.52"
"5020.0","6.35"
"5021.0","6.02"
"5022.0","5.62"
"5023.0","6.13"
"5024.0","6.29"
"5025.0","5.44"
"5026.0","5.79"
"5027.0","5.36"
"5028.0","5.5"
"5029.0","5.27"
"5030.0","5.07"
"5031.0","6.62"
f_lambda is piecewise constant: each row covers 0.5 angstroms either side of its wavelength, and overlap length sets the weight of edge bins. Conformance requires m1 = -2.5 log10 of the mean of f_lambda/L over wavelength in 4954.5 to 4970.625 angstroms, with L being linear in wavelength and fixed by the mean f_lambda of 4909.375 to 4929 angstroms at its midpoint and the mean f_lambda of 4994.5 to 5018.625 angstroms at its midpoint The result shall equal 0.28 mag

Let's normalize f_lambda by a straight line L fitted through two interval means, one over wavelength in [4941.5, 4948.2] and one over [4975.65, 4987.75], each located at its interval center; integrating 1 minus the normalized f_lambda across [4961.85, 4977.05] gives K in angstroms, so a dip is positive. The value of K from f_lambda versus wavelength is 2.5 angstroms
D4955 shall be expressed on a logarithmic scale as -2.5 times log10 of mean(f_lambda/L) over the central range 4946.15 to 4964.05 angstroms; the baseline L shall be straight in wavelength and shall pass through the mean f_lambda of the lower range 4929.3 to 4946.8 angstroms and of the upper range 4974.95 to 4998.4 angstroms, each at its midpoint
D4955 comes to 0.08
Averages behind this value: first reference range 7.67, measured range 6.77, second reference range 6.44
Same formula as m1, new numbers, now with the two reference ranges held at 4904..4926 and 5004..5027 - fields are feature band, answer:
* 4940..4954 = -0.20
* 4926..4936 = -0.11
